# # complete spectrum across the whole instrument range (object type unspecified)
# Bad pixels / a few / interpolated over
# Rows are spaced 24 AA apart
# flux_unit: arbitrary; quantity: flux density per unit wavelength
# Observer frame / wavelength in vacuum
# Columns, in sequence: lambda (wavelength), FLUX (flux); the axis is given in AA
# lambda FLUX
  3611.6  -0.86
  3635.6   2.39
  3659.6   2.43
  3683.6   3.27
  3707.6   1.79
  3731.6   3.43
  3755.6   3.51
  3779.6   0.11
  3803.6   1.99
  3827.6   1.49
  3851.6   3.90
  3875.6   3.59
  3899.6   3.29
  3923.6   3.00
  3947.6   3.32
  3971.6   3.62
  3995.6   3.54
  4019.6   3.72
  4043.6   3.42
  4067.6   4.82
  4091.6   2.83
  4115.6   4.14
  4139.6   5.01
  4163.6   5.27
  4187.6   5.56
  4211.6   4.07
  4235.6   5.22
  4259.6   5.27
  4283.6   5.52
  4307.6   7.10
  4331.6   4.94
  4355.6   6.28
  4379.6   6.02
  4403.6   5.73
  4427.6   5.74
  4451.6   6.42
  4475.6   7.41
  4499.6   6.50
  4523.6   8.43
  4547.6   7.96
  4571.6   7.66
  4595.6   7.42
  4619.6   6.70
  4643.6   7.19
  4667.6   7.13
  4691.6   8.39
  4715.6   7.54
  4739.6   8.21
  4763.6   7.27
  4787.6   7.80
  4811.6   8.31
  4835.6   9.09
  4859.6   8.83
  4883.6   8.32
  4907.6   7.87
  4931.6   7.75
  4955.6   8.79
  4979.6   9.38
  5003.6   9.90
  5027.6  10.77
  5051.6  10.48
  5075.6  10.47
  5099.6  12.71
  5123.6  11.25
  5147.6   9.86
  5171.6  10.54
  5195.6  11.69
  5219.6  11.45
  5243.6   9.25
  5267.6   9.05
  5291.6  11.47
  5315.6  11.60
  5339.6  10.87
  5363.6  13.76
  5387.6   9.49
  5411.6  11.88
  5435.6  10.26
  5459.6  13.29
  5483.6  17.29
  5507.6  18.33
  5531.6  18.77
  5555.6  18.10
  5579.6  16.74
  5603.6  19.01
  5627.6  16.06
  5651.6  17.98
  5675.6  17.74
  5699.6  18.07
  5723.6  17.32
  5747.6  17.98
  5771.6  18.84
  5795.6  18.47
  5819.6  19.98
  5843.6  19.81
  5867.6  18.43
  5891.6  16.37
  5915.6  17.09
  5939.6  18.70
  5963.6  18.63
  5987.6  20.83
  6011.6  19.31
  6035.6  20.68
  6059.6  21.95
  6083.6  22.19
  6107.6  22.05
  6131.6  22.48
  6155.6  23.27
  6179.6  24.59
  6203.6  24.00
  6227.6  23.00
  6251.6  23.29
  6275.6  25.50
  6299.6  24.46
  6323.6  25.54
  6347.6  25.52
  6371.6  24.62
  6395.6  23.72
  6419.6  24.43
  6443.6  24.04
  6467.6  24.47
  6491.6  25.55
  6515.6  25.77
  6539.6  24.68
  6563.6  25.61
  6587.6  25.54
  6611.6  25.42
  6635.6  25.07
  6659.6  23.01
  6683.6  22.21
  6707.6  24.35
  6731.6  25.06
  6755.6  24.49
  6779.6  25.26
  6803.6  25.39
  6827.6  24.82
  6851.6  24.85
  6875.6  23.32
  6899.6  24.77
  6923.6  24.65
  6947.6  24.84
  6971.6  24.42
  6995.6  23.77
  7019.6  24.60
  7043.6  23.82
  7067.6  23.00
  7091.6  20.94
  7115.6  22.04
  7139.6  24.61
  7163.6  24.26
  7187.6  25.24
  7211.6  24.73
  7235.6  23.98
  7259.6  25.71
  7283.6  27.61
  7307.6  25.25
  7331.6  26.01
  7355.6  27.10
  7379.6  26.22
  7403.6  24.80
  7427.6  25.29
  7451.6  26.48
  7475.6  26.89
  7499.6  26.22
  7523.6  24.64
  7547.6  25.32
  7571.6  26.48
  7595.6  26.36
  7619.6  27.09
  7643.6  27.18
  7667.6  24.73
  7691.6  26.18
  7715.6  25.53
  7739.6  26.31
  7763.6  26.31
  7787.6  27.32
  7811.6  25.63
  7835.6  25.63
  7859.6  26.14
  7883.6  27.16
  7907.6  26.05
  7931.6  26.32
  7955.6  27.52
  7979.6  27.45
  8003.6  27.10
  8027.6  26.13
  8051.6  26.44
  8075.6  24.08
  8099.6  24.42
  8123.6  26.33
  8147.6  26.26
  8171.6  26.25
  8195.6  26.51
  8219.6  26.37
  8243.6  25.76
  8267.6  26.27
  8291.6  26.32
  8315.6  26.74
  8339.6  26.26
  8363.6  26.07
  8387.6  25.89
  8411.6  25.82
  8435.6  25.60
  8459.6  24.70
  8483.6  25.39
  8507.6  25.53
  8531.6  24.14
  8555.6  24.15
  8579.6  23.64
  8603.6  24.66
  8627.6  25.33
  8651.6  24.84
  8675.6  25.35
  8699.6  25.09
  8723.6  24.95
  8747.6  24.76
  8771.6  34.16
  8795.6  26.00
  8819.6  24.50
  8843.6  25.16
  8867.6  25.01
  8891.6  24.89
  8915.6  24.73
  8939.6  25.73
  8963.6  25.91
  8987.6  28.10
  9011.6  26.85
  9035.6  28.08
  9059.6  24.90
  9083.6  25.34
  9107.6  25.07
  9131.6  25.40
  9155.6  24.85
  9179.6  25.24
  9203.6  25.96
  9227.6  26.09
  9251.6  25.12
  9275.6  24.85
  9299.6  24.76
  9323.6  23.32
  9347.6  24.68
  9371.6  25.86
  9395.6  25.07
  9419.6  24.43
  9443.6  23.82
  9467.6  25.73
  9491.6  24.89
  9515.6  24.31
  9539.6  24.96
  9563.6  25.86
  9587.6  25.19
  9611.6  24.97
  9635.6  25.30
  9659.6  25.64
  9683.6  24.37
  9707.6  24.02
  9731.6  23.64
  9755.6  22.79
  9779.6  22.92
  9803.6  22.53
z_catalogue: 0.37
